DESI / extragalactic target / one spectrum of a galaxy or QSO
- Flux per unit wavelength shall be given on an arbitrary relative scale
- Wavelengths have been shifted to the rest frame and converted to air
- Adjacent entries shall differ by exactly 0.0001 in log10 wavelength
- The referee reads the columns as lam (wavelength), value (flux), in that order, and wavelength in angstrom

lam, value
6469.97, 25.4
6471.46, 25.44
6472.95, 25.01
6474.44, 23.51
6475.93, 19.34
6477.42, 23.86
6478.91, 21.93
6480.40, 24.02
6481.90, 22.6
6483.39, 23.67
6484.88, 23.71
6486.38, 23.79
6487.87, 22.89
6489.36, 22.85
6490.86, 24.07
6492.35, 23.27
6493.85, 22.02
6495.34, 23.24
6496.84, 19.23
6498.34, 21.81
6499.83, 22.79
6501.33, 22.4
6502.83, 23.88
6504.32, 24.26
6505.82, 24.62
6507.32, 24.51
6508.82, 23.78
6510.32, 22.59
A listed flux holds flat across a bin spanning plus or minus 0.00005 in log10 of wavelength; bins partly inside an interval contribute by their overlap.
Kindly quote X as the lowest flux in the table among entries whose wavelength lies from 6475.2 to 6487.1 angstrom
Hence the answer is 19.34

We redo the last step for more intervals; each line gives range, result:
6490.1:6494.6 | 22.02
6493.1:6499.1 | 19.23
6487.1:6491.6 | 22.85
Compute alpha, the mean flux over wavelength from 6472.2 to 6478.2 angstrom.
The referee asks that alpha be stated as 22.9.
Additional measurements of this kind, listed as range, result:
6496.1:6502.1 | 21.6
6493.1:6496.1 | 22.6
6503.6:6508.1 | 24.4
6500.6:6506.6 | 23.8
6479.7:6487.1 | 23.5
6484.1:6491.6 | 23.5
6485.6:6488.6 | 23.3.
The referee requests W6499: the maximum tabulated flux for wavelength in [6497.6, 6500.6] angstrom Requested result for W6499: 22.79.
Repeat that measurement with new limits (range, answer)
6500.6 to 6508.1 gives 24.62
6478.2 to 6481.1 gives 24.02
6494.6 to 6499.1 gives 23.24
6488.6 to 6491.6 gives 24.07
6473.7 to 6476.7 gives 23.51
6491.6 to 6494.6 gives 23.27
